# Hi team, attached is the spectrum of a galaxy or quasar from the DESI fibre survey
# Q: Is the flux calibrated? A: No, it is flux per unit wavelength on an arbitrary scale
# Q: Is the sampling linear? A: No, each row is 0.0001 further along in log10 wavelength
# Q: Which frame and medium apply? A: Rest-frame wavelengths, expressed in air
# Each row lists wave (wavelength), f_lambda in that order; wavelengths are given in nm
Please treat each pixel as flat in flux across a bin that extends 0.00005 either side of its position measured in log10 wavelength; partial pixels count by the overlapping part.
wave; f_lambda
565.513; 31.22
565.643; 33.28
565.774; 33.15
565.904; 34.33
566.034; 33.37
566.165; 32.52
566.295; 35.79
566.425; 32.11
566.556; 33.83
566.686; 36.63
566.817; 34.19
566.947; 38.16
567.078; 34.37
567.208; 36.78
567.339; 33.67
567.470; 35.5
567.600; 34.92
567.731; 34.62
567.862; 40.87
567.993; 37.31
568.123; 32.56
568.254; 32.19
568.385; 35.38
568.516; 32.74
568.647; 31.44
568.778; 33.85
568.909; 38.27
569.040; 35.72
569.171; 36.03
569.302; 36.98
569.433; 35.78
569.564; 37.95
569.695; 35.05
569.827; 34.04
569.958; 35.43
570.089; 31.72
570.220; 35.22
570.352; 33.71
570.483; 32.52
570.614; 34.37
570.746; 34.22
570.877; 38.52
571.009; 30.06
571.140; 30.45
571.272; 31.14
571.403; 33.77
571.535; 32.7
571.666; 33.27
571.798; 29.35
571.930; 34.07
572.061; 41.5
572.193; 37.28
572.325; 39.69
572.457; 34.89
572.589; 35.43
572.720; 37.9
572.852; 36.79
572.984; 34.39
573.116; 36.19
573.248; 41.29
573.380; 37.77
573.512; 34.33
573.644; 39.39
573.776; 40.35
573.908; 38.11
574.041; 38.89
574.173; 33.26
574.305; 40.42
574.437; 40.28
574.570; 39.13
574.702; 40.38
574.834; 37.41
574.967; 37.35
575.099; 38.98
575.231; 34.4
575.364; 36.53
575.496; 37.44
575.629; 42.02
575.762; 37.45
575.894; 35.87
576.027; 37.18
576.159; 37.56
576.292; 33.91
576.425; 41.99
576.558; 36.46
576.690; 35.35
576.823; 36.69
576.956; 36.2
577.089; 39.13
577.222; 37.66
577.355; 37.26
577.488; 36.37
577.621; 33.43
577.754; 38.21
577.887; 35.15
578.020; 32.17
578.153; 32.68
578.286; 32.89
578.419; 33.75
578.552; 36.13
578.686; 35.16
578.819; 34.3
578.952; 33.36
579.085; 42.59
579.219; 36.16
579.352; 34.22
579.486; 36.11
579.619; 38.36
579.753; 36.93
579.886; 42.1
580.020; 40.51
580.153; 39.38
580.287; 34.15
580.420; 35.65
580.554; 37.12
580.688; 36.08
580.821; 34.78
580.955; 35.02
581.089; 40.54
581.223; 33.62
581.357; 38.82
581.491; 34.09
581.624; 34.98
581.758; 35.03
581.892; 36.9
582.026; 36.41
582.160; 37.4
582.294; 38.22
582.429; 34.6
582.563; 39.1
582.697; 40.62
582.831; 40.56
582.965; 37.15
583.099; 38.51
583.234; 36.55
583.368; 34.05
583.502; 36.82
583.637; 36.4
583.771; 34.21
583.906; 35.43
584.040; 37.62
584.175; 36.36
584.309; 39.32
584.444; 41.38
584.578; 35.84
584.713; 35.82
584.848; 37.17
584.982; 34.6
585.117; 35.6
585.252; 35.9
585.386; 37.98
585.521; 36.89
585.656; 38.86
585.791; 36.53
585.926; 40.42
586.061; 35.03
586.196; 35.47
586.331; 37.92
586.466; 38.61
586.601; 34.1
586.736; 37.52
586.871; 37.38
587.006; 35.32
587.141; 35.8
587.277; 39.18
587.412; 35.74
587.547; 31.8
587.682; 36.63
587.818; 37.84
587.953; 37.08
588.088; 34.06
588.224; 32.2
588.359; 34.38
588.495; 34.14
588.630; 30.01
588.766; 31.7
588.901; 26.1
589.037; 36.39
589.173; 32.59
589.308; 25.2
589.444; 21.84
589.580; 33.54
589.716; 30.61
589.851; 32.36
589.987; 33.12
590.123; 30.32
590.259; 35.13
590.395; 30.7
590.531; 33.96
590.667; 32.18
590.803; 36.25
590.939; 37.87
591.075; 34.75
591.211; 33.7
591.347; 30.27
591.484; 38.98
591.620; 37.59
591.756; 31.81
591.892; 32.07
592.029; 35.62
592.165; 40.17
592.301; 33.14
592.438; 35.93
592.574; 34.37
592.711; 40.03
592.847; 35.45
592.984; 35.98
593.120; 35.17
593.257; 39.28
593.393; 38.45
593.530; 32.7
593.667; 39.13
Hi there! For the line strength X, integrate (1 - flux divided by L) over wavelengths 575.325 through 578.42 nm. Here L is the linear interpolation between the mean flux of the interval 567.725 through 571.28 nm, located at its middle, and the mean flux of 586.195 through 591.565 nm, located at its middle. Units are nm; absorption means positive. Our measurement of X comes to -0.19 nm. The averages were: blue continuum 34.6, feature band 36.4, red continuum 33.8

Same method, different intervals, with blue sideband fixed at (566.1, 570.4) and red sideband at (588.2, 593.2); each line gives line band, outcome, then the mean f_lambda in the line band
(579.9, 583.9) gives -0.33 nm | 36.8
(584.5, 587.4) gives -0.26 nm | 36.8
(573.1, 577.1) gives -0.38 nm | 37.8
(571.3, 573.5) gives -0.07 nm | 35.9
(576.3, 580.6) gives -0.27 nm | 36.5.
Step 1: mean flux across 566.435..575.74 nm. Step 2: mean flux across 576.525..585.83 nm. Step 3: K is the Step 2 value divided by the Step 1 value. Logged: 1.0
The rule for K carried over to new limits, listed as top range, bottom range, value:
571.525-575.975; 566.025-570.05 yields 1.06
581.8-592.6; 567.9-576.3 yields 0.98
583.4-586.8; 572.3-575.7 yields 0.98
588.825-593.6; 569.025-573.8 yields 0.96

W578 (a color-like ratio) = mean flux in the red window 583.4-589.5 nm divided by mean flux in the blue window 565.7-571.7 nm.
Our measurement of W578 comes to 1.02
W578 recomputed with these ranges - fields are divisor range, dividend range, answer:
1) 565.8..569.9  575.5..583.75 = 1.05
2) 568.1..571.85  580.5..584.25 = 1.08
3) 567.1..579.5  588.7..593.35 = 0.94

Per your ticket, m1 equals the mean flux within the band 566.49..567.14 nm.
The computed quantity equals 35.4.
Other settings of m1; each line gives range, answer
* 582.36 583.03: 38.4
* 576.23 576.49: 38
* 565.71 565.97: 33.8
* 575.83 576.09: 36.5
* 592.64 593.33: 37.2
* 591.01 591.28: 34.2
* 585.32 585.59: 37.4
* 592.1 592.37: 36.6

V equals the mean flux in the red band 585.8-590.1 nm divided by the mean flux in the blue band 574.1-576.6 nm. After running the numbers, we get 0.90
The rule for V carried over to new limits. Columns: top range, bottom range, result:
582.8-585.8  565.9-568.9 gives 1.06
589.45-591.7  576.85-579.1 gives 0.94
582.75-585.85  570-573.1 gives 1.07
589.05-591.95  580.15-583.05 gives 0.89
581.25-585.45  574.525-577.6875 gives 0.99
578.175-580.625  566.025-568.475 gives 1.04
